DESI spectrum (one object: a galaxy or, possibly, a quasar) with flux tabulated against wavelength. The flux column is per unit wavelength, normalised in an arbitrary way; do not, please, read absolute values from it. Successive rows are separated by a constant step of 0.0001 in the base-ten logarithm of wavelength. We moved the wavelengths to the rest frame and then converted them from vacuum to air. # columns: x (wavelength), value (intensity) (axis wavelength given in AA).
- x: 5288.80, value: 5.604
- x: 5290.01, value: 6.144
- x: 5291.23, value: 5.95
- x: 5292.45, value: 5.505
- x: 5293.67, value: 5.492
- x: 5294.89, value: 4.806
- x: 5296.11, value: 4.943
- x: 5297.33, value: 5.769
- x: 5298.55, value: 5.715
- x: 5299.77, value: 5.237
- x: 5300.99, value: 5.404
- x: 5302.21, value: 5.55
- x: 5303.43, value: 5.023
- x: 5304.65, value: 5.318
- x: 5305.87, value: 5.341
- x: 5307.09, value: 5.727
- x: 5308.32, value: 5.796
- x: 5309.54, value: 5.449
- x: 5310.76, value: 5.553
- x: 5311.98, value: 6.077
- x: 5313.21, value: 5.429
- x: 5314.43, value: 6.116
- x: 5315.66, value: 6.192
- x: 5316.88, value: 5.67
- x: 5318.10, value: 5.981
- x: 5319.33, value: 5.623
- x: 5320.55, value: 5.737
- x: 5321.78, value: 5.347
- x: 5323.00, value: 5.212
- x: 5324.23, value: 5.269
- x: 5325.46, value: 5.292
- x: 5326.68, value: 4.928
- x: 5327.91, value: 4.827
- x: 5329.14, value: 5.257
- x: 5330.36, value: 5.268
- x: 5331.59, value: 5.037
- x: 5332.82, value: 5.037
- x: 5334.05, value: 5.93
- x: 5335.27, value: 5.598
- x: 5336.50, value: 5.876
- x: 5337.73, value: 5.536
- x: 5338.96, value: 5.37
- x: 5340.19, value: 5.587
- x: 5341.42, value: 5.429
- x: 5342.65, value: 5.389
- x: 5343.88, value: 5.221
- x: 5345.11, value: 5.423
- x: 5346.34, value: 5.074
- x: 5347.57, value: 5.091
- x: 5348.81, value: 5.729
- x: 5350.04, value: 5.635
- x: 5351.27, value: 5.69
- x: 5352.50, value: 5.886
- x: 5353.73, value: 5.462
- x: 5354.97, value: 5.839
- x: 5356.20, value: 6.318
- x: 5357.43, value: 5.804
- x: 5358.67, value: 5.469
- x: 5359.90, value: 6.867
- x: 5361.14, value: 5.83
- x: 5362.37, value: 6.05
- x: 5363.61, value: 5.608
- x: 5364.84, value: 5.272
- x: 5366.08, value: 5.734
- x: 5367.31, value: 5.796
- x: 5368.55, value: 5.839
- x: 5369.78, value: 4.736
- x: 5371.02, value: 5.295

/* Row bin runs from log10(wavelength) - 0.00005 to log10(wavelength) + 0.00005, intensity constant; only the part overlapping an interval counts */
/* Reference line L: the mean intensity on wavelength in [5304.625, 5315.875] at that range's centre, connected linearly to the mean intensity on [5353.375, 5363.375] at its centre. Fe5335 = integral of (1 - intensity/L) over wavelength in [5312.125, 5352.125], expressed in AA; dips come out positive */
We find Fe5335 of 2.3 AA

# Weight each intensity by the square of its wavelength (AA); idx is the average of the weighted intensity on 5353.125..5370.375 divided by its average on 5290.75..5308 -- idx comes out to 1.1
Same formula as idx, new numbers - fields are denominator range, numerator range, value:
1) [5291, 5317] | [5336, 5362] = 1.04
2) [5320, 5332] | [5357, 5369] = 1.13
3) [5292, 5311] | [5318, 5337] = 1.00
